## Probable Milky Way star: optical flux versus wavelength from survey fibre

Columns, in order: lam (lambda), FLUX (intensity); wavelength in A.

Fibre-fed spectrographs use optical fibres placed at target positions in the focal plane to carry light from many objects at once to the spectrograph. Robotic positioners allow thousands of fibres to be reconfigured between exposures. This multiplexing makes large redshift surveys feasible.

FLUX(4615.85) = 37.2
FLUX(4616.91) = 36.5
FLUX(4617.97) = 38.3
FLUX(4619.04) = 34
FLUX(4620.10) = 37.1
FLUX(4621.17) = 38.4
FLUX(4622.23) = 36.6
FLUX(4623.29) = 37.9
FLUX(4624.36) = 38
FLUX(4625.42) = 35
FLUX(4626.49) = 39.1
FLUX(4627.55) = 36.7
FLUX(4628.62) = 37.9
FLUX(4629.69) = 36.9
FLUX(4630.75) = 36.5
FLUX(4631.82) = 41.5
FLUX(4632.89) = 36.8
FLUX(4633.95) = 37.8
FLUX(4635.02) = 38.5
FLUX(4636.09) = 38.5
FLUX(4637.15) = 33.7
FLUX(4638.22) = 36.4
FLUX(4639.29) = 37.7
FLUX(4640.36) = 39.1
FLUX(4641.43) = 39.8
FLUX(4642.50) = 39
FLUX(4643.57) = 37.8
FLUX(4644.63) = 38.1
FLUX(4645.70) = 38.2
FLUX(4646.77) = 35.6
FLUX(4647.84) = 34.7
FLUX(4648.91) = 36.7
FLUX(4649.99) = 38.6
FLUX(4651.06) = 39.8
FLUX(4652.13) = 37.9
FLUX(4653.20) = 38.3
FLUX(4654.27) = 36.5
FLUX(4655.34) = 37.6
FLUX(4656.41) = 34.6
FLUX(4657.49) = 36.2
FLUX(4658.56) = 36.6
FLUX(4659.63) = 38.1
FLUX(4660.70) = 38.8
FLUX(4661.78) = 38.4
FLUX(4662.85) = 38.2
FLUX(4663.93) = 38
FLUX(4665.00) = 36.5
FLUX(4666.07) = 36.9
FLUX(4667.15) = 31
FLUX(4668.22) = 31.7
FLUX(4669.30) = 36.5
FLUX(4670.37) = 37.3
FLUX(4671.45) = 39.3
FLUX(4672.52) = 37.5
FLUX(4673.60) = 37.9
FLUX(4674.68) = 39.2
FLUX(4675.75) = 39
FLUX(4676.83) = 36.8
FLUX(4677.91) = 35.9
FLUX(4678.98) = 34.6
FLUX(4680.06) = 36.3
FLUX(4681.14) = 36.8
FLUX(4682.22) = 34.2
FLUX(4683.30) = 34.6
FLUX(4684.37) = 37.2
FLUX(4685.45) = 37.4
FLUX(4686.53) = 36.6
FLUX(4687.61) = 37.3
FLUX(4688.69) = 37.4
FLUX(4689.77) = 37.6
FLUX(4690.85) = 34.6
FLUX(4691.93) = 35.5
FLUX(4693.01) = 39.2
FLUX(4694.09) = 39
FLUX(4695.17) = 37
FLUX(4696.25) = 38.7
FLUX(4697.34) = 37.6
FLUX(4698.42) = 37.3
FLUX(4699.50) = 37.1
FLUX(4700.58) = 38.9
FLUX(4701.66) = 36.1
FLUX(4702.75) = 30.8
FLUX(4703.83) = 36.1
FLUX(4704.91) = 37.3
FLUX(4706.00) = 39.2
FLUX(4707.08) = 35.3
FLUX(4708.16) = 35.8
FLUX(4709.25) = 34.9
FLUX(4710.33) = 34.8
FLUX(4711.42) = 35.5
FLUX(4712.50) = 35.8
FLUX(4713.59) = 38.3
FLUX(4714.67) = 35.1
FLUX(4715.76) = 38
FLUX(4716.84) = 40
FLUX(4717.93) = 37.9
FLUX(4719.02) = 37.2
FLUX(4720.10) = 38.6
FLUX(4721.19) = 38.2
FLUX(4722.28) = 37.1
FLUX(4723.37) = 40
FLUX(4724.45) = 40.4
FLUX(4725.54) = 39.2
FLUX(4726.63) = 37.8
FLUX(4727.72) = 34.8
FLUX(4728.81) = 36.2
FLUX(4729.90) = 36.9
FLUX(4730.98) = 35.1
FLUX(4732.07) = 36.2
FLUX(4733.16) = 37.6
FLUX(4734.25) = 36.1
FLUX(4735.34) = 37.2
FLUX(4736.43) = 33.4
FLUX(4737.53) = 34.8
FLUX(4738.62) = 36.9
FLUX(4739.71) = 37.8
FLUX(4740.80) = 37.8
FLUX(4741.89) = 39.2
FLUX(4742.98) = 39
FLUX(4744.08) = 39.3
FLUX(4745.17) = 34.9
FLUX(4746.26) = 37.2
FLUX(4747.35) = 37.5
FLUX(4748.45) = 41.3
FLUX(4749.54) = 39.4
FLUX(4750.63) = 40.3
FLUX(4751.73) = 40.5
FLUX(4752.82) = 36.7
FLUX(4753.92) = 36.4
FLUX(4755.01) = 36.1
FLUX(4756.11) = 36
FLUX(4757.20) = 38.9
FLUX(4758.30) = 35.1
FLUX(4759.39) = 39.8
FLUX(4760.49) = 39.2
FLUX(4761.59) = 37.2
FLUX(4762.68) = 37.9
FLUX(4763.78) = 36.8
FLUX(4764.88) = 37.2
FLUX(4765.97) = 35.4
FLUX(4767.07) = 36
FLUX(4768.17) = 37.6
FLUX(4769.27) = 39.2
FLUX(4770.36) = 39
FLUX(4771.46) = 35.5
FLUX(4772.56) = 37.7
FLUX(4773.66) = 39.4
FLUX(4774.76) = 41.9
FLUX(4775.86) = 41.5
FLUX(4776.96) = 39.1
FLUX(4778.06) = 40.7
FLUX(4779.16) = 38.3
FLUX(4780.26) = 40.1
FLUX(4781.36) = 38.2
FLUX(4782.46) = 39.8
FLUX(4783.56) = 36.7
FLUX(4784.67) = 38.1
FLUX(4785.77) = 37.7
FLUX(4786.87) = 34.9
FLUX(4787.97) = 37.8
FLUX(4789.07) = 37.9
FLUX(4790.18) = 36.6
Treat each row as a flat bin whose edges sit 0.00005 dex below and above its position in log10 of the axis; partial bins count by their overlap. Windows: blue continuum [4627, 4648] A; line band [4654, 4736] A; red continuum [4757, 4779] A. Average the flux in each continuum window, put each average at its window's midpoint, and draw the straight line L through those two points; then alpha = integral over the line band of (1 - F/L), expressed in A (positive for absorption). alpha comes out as 2.2 A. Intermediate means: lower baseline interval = 37.6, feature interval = 36.9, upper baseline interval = 38.2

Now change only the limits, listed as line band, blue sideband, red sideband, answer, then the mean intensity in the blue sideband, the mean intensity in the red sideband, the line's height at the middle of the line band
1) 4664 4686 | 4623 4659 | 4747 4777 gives 0.8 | 37.5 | 38.1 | 37.7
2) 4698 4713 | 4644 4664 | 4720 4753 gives 0.6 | 37.4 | 37.7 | 37.6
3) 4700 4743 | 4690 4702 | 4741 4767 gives 0.8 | 37.4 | 37.8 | 37.6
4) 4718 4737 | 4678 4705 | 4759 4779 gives 0.1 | 36.6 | 38.4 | 37.4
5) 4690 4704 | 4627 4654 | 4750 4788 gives 0.4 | 37.7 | 38.1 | 37.9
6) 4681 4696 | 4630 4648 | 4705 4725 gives 0.3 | 37.7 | 37.3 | 37.5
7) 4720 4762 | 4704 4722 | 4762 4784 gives 0.1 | 37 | 38.4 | 37.6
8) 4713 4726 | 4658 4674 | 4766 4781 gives -0.2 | 36.8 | 38.8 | 37.8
